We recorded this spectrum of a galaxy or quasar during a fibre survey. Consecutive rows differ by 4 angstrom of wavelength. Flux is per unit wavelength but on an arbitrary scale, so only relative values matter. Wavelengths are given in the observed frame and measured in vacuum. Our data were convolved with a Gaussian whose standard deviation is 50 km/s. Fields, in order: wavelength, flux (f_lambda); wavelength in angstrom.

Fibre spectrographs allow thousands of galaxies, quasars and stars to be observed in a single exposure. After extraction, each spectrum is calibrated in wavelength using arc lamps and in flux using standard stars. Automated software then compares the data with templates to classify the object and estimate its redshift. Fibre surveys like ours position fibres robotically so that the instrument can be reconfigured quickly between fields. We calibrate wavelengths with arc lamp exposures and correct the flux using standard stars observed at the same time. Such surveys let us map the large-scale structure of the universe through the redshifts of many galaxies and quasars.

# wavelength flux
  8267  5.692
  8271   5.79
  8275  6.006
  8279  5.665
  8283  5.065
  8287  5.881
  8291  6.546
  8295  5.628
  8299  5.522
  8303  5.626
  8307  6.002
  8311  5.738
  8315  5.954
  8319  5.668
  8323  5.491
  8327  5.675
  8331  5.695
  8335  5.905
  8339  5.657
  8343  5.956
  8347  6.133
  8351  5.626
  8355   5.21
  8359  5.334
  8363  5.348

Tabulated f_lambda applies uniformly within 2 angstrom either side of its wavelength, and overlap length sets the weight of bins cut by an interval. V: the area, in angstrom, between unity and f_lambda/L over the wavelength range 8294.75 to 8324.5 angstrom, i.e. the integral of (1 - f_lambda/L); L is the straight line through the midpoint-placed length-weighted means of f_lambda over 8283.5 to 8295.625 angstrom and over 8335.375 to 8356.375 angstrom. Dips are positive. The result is 0.8 angstrom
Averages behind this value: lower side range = 5.94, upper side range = 5.75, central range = 5.71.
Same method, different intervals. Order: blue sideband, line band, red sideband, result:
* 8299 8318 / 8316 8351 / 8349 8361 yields -1.2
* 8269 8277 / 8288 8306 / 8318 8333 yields -0.2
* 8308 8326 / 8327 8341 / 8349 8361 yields -0.4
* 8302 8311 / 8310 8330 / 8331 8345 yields 0.4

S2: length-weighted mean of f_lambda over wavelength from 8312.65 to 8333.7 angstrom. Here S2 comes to 5.7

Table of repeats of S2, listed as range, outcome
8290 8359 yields 5.74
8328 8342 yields 5.76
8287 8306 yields 5.84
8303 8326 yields 5.75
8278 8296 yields 5.77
